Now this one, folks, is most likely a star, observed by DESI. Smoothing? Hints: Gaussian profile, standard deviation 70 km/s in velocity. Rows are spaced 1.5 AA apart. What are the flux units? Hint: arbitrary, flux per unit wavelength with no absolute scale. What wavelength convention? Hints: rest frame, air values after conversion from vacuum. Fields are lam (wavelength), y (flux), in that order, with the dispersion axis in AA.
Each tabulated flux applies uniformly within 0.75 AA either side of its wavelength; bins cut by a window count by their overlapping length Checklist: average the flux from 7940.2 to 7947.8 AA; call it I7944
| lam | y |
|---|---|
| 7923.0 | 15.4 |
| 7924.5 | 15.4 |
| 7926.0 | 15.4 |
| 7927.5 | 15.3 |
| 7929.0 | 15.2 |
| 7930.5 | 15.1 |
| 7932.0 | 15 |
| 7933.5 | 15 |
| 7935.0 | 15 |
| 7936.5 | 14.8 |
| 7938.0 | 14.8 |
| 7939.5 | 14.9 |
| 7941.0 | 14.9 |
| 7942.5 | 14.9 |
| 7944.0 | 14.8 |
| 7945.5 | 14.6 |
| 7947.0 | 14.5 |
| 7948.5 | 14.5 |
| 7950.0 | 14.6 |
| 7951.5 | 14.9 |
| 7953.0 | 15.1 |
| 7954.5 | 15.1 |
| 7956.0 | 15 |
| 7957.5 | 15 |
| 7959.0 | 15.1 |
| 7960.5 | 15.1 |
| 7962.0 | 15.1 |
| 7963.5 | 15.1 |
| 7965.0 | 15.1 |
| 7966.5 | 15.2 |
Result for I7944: 14.7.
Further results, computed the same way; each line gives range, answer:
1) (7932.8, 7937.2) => 14.9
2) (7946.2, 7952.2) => 14.6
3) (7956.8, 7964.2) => 15.1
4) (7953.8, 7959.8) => 15.1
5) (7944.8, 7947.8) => 14.5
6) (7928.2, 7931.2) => 15.2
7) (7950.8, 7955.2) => 15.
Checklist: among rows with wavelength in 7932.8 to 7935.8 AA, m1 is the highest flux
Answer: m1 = 15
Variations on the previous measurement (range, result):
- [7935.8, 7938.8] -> 14.8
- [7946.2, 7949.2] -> 14.5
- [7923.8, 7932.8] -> 15.4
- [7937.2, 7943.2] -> 14.9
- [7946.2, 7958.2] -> 15.1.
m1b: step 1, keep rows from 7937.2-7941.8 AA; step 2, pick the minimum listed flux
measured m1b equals 14.8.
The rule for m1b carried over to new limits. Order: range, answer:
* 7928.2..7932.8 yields 15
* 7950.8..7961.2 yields 14.9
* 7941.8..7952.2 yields 14.5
